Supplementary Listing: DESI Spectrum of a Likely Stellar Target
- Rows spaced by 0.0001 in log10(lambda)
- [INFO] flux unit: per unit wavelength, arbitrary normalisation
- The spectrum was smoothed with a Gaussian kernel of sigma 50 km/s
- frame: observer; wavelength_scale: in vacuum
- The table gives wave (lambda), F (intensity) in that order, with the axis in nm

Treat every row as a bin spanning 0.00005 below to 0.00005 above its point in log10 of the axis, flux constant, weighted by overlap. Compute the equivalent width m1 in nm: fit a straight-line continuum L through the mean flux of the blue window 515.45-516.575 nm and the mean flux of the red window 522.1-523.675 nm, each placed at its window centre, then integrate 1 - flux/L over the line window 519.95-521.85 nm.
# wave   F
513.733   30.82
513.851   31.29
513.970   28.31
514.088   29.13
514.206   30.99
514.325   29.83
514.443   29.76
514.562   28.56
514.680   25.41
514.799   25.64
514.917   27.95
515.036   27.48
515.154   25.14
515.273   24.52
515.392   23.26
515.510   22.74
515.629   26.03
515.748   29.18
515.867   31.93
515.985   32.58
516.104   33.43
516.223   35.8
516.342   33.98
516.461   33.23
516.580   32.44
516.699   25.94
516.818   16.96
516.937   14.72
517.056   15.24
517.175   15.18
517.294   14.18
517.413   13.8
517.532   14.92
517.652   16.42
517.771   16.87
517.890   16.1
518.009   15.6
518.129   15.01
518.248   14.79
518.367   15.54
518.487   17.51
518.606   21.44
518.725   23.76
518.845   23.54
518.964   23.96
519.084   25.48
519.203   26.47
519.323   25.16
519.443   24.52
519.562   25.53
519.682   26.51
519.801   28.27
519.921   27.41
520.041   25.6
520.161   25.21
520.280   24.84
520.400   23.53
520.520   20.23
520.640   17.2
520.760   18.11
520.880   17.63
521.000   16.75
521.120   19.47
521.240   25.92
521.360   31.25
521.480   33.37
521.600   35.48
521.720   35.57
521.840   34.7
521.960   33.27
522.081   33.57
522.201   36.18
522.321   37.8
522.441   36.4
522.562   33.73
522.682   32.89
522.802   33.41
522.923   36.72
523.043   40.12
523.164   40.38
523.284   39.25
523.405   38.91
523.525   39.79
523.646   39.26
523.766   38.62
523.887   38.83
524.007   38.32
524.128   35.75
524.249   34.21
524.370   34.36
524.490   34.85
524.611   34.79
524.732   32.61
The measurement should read 0.555 nm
